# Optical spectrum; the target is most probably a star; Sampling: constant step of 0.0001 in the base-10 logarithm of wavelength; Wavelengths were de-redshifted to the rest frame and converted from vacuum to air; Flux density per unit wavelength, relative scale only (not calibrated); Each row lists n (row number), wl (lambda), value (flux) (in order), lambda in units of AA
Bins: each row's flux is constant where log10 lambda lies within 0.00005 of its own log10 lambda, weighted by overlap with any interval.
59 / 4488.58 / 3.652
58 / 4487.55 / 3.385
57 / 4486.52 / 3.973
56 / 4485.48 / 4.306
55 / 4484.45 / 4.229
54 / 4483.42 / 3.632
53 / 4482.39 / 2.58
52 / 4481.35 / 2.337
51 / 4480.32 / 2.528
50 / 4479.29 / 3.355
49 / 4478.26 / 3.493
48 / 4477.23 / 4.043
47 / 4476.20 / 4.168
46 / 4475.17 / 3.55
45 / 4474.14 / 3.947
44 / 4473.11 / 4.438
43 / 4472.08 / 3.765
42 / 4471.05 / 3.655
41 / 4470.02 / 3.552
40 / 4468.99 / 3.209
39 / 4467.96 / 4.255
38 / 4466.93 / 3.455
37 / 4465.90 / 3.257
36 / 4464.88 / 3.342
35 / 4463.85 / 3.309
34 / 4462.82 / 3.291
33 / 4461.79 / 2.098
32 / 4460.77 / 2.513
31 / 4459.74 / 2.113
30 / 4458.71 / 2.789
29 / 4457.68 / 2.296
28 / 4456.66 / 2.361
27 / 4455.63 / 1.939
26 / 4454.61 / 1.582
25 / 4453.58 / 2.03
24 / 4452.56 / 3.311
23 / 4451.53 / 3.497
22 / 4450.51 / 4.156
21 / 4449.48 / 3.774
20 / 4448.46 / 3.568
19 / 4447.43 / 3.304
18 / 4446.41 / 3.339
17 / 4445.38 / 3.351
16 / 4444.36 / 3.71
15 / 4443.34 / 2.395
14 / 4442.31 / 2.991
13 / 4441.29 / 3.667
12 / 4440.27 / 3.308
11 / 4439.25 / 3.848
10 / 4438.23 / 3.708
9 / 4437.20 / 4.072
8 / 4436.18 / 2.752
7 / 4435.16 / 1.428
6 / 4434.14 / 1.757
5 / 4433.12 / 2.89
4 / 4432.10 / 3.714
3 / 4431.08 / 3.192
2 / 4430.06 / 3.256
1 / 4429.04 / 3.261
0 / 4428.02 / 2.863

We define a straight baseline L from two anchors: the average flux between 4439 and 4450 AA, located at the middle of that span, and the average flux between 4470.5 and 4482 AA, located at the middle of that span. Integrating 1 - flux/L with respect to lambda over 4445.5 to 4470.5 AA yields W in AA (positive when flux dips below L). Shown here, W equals 3.1 AA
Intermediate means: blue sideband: 3.38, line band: 3.02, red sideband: 3.56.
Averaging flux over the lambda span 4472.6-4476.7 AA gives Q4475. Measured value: 4.03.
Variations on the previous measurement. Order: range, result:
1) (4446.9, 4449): 3.44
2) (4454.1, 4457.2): 1.97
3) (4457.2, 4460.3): 2.39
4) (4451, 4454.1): 2.95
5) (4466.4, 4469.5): 3.63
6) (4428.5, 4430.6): 3.25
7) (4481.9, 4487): 3.75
